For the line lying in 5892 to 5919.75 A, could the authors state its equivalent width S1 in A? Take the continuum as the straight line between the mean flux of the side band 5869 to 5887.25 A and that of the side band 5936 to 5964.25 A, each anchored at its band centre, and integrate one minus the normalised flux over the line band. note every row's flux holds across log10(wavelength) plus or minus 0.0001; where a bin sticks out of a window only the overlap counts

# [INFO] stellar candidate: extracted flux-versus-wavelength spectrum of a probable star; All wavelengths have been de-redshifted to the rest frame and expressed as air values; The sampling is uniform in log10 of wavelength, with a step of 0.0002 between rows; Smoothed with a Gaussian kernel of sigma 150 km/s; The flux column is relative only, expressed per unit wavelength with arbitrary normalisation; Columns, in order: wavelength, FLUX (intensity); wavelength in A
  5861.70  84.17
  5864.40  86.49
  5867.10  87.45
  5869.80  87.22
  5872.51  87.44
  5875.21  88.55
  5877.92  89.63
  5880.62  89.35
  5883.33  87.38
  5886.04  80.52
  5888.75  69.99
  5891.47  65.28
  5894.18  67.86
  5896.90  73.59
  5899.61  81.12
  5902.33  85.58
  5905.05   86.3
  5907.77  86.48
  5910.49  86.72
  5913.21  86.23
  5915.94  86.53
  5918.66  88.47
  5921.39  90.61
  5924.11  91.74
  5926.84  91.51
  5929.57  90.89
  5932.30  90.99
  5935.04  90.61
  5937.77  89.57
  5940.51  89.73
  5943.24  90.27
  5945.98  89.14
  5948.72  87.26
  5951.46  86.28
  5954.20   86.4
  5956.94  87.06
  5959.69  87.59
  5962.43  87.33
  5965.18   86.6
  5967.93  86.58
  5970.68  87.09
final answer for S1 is 1.7 A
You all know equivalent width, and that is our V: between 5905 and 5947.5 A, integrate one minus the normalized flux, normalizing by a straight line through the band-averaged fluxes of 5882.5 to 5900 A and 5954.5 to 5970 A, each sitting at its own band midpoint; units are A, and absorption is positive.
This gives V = -4.6 A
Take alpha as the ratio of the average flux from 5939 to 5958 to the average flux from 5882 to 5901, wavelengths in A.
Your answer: 1.17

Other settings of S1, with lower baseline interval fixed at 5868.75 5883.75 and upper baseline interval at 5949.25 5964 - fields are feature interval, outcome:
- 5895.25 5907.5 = 0.9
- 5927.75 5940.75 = -0.5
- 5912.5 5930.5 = -0.4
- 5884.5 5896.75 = 2.3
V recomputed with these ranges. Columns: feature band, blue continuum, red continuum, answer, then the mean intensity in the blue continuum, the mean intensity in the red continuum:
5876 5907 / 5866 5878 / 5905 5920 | 2.63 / 87.9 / 86.8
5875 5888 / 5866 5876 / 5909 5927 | 0.25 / 87.6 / 88.7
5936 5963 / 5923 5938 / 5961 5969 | 0.17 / 90.9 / 86.8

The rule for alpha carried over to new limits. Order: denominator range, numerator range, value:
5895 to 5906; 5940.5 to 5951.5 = 1.10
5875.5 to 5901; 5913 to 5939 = 1.14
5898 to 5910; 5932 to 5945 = 1.06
